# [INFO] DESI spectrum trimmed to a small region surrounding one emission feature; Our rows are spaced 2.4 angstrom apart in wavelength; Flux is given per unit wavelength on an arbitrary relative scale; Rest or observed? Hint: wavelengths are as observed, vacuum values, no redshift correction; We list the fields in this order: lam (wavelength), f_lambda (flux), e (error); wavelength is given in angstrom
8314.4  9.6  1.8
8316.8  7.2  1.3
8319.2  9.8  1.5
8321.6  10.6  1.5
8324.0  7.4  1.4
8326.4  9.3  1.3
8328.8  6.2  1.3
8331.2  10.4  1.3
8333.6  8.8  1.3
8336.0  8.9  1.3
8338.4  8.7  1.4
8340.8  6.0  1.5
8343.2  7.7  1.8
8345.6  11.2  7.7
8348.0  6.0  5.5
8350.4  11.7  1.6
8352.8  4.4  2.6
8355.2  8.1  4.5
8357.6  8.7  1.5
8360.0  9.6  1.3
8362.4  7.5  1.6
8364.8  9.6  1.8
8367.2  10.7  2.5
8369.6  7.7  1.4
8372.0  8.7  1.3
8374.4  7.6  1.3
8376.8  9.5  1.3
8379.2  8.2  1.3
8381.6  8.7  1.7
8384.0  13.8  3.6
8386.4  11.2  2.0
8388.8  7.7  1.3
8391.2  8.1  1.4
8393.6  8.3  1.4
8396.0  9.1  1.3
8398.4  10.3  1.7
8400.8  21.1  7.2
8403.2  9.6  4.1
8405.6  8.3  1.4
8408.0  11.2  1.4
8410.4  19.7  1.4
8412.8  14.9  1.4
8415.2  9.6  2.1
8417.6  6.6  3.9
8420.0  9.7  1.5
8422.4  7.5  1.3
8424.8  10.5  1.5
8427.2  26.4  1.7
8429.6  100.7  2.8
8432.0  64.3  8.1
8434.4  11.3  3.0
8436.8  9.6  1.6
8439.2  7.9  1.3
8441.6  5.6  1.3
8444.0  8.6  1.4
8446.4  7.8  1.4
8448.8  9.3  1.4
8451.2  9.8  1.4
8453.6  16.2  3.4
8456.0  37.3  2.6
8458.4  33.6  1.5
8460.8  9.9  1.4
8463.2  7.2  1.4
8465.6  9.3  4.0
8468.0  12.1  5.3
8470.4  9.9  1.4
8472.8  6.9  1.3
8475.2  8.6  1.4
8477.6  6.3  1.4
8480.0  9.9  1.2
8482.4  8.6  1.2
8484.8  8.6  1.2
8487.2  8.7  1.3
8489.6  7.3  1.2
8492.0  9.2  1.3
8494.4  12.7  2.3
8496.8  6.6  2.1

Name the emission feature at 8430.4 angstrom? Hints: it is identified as H-alpha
